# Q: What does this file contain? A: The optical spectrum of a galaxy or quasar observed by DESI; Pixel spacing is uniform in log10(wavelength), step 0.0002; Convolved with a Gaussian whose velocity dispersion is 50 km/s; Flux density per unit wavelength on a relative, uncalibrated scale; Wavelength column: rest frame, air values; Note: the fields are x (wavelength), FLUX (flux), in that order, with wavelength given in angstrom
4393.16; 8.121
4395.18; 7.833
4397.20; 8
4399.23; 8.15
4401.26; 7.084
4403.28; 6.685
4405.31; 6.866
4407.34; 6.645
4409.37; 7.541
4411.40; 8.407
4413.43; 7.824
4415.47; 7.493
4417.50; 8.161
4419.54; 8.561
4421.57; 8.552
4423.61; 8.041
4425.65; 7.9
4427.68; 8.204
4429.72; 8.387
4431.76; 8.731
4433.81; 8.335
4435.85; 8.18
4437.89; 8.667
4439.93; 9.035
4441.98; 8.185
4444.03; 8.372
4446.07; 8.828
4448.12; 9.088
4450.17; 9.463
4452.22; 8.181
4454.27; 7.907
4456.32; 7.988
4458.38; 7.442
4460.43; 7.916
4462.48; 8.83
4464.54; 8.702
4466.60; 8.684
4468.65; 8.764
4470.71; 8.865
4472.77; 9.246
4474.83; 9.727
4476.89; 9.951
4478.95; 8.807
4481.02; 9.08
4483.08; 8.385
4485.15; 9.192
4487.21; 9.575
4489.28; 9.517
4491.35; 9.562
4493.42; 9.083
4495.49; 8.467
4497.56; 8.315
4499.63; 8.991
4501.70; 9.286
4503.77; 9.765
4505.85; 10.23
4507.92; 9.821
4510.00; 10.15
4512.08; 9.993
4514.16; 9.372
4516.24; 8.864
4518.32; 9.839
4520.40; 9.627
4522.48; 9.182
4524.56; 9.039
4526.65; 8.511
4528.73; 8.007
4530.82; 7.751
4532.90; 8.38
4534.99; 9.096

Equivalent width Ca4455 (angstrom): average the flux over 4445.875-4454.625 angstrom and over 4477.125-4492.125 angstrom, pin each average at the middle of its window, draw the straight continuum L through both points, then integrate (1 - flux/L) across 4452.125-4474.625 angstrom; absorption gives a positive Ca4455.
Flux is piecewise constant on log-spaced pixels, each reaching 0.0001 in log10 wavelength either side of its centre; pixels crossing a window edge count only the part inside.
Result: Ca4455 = 1.13 angstrom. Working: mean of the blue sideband 8.74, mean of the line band 8.47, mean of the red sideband 9.19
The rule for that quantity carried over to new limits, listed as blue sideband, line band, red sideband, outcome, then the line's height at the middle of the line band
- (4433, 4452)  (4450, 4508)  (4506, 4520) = 1.7 angstrom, 9.21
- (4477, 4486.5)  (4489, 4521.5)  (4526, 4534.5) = -3.1 angstrom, 8.62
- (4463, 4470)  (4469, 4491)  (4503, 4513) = -0.2 angstrom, 9.14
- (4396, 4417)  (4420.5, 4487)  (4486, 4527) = -2.0 angstrom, 8.38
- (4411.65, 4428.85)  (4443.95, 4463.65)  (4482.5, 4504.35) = 0.4 angstrom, 8.57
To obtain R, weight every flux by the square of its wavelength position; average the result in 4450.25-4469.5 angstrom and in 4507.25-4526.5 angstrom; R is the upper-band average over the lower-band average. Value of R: 1.17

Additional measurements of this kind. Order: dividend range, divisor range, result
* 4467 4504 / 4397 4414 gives 1.27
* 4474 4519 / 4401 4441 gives 1.21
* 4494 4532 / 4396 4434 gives 1.22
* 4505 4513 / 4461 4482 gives 1.13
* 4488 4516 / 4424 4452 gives 1.13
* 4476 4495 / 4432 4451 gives 1.08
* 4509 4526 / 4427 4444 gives 1.16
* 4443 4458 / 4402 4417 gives 1.17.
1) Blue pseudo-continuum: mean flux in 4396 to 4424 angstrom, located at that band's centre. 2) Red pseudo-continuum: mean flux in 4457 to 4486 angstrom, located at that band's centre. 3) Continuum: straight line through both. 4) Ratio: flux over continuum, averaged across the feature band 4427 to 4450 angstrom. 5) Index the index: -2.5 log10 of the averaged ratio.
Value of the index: -0.047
